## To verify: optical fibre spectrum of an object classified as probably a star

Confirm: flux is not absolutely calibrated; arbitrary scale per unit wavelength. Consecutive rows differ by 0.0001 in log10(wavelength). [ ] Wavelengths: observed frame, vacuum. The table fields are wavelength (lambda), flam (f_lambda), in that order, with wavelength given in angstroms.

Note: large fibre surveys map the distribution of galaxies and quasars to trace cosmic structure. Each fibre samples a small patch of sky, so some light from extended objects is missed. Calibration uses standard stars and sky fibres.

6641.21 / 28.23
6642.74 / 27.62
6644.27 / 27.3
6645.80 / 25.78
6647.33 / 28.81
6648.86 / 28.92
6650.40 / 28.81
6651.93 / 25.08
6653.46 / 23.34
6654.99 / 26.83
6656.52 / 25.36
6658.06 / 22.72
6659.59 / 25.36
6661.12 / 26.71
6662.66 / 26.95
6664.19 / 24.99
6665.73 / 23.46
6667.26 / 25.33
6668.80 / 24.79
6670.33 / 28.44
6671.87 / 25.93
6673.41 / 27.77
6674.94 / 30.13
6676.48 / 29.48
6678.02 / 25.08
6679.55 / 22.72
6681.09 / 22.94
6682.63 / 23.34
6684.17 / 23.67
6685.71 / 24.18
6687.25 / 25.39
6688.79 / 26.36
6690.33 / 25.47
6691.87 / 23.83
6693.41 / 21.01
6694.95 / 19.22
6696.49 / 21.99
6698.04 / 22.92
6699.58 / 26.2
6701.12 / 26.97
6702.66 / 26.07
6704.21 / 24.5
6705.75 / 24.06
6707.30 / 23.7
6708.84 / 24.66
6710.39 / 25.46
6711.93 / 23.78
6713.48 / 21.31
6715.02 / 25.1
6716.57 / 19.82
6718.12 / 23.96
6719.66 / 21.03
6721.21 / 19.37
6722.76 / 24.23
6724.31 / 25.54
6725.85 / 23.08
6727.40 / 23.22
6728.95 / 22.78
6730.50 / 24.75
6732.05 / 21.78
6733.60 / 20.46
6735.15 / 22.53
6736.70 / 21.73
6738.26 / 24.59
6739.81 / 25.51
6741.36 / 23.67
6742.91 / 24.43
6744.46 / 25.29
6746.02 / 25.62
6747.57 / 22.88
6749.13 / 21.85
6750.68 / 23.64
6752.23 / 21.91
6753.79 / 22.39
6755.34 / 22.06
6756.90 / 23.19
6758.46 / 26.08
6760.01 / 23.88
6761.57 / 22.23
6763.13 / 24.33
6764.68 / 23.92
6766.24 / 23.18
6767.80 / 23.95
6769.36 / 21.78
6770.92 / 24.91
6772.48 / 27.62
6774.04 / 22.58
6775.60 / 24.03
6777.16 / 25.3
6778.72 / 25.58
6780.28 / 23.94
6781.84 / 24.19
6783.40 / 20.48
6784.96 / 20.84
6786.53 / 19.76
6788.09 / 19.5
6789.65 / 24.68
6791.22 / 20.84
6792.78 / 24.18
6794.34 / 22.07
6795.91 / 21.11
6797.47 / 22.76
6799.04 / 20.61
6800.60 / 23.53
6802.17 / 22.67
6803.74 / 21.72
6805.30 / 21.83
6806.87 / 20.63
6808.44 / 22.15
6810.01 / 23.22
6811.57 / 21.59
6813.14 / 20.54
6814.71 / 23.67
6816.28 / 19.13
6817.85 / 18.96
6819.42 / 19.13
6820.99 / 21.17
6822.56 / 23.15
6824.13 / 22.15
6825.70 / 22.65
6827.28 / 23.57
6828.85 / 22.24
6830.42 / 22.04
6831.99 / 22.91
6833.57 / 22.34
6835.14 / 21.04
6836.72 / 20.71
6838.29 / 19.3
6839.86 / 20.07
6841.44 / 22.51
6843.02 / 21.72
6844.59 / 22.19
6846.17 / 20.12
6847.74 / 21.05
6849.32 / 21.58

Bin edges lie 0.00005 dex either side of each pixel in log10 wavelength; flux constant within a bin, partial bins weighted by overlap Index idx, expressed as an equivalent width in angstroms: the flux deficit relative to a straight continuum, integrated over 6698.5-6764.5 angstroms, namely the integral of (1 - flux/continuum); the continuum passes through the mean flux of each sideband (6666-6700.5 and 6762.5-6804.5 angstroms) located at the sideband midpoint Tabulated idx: 1.0 angstroms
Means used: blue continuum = 24.8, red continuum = 23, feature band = 23.6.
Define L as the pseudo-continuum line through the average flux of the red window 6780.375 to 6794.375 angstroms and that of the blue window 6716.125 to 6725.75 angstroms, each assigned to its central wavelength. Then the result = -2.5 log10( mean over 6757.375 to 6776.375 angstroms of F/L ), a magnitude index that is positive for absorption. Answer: -0.09 mag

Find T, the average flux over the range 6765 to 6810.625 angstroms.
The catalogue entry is 22.8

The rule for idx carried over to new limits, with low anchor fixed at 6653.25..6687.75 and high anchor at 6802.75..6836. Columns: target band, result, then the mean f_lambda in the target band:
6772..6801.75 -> -0.3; 22.8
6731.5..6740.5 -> 0.4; 22.8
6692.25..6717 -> 1.0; 23.6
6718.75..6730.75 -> 0.6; 22.9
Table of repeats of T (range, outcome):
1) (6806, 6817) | 21.6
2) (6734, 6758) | 23.4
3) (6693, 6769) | 23.4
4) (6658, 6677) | 26.4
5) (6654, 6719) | 24.7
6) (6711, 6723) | 22.3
